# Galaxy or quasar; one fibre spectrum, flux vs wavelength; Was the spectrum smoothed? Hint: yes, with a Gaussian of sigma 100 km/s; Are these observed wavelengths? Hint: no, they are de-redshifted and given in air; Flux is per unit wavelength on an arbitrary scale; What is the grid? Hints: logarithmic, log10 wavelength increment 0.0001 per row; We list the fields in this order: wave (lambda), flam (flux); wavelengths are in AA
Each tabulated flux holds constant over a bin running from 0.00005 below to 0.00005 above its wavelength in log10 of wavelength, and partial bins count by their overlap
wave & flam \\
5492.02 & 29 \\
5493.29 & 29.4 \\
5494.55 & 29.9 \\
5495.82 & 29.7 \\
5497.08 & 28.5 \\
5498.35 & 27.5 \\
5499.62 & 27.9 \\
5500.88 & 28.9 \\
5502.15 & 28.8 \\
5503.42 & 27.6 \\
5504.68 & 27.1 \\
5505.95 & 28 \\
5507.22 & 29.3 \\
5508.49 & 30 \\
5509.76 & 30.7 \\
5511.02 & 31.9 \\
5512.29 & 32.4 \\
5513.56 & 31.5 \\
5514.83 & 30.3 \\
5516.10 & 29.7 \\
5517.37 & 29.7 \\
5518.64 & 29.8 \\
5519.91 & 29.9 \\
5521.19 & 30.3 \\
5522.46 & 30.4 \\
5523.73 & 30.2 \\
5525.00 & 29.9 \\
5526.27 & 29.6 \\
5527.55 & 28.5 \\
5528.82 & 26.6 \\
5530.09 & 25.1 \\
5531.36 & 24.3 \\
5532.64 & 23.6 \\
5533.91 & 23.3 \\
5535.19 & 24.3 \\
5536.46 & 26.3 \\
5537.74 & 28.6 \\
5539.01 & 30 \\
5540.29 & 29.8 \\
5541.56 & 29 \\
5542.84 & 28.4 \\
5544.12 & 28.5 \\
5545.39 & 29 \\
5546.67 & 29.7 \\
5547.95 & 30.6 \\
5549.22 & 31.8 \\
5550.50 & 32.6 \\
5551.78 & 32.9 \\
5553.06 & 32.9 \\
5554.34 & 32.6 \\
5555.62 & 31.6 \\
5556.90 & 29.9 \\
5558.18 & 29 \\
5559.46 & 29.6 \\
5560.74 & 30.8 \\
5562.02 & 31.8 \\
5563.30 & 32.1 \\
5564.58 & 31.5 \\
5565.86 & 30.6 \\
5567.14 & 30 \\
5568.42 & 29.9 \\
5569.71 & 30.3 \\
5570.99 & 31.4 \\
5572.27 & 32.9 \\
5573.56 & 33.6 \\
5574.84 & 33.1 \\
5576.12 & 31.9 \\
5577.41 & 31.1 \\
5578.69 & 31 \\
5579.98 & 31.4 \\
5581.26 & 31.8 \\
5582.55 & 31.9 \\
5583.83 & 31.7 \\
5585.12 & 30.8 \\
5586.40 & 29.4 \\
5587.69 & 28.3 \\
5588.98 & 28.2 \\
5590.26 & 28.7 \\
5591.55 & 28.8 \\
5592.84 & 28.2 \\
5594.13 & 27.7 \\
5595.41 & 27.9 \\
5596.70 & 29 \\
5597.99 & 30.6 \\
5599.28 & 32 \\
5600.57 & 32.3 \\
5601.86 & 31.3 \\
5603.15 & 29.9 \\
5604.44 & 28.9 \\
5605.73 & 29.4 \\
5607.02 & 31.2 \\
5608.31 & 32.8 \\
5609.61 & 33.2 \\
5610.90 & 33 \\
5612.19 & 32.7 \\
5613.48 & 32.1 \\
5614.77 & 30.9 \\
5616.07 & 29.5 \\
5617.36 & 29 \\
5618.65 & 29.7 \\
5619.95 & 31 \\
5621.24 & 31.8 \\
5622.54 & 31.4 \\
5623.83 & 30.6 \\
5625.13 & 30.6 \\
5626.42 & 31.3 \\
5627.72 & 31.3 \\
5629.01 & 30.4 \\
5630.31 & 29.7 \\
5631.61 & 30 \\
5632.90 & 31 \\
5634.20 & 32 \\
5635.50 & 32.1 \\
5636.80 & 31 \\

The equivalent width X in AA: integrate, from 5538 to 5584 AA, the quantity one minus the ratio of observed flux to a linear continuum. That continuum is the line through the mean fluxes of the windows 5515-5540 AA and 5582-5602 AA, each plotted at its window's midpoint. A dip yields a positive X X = -3.3 AA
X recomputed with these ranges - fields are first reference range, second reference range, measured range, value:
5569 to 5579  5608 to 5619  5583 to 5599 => 1.3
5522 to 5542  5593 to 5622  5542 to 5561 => -1.6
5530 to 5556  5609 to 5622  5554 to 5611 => -1.0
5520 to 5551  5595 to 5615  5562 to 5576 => -0.9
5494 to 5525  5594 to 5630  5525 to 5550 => 1.8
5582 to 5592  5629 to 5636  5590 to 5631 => -0.3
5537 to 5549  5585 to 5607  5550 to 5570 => -1.2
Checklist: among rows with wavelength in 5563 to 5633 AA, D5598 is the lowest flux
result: 27.7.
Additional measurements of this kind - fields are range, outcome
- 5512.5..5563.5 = 23.3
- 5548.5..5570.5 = 29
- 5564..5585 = 29.9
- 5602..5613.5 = 28.9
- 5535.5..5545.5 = 26.3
